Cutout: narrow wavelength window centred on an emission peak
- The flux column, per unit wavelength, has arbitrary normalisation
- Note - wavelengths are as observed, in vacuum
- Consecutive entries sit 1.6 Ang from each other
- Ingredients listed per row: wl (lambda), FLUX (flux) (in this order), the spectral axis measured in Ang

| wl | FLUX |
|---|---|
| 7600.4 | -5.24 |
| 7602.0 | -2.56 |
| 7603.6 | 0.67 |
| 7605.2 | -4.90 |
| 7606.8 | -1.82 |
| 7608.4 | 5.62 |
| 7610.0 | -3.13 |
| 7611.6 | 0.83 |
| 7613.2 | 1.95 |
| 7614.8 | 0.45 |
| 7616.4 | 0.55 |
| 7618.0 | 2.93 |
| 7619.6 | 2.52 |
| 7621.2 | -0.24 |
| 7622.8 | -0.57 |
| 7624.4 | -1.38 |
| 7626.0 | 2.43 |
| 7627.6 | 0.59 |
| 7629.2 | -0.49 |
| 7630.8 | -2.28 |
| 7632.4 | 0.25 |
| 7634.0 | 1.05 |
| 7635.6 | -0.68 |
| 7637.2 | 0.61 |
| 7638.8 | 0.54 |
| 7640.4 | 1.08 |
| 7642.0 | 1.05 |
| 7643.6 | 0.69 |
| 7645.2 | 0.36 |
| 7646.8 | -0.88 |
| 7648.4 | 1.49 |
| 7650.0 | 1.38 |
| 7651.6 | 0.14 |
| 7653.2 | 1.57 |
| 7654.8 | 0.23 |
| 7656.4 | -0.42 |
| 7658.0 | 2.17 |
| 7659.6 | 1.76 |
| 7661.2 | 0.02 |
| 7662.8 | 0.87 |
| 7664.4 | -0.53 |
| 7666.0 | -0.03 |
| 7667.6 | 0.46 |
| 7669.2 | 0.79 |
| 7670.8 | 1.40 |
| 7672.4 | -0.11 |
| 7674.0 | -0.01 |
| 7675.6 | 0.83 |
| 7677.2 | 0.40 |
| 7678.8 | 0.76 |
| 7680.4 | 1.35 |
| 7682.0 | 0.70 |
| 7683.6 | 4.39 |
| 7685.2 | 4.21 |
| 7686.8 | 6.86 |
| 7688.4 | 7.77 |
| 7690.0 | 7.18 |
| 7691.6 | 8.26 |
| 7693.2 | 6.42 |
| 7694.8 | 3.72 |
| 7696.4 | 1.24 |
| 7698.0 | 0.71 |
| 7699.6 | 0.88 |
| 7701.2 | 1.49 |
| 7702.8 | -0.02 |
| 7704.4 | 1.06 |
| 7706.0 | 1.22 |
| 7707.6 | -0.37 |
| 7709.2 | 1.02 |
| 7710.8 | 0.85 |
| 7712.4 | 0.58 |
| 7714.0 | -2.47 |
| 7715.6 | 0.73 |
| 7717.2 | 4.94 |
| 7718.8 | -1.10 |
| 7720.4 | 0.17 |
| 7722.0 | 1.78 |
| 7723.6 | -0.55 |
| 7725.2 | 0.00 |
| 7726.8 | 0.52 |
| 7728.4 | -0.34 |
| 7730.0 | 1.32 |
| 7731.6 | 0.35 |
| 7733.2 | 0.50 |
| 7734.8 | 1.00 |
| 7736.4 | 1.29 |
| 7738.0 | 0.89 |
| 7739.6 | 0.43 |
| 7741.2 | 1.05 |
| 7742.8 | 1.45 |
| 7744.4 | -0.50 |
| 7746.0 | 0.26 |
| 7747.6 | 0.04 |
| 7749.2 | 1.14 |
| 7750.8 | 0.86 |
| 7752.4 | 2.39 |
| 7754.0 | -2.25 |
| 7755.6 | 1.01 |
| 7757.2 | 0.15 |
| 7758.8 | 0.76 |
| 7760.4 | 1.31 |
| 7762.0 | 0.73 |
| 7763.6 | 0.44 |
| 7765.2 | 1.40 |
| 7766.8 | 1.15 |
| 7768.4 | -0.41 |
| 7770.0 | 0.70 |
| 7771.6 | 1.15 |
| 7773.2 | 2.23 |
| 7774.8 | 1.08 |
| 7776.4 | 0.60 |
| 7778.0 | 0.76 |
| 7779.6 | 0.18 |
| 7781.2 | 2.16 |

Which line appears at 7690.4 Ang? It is [O II]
